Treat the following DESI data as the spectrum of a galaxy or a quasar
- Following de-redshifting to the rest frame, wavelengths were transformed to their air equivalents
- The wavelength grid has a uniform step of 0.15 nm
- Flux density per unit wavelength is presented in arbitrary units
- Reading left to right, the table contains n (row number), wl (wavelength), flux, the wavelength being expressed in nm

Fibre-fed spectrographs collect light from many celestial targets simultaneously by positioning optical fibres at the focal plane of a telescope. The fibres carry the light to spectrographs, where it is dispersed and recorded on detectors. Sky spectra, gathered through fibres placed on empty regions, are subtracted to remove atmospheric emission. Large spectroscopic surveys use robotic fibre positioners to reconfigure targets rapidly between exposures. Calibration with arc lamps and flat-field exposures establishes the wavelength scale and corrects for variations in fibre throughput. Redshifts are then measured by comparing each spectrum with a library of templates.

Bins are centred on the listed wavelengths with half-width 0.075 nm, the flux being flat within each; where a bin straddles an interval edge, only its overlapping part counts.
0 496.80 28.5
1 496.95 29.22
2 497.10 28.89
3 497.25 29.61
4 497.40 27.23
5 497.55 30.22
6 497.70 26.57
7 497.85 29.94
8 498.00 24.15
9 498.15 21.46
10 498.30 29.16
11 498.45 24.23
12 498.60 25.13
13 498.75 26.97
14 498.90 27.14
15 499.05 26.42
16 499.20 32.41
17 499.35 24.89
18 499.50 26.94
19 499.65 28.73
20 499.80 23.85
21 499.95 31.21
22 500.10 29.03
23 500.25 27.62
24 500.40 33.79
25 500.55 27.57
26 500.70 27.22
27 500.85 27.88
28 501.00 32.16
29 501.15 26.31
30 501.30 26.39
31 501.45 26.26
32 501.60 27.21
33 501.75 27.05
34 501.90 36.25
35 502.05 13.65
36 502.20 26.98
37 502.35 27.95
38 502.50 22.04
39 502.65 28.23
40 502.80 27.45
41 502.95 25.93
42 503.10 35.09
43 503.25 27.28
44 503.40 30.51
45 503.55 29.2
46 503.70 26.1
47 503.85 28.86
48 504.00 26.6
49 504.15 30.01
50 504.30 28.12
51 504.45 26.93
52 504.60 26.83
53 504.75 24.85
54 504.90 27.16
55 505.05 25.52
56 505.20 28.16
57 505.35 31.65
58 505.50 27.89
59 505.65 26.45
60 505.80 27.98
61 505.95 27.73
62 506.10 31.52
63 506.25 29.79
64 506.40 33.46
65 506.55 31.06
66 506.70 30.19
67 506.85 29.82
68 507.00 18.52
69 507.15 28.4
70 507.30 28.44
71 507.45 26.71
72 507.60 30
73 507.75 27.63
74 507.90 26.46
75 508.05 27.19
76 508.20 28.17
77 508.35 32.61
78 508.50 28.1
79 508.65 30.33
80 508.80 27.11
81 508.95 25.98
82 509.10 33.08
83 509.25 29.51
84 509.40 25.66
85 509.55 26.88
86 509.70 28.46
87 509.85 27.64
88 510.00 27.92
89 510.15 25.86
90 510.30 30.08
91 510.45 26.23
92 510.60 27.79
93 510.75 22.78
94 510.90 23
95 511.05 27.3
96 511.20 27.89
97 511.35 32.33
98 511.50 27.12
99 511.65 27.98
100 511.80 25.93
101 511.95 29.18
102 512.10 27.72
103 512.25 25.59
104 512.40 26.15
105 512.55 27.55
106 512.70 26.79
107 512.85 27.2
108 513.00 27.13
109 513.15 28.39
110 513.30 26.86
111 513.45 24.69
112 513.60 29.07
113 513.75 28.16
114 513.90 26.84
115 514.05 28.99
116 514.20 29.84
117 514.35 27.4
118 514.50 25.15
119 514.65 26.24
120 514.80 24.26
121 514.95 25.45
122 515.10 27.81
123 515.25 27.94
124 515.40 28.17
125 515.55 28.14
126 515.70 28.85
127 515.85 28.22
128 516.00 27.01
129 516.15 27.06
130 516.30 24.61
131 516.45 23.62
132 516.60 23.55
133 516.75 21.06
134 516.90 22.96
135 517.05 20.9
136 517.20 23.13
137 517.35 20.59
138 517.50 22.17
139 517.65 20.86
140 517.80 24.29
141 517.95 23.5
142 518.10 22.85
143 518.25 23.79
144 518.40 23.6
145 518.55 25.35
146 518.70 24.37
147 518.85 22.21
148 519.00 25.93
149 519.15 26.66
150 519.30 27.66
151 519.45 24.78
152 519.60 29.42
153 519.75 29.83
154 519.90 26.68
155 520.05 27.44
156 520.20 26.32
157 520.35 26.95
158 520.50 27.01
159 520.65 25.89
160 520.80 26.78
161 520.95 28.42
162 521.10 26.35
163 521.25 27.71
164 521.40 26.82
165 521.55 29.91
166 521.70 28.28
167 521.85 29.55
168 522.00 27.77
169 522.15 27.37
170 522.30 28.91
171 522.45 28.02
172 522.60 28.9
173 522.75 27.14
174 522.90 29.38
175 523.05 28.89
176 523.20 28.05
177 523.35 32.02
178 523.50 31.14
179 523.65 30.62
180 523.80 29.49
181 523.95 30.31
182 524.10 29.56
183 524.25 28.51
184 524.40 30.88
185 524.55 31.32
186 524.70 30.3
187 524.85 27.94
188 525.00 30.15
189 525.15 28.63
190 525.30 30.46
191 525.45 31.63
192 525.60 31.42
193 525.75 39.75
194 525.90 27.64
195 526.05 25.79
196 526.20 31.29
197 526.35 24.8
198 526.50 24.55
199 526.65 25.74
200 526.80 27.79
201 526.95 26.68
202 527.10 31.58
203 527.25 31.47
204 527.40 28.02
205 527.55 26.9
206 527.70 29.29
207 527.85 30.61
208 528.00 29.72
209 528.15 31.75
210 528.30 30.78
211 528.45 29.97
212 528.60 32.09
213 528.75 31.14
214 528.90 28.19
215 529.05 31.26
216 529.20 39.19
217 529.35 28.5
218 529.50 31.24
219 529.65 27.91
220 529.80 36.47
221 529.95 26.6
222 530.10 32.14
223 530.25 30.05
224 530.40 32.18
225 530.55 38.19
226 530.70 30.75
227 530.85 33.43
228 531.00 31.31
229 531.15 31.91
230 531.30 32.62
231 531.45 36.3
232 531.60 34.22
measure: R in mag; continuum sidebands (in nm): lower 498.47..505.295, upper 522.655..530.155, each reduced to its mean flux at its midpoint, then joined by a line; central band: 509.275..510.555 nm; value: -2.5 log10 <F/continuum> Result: 0.036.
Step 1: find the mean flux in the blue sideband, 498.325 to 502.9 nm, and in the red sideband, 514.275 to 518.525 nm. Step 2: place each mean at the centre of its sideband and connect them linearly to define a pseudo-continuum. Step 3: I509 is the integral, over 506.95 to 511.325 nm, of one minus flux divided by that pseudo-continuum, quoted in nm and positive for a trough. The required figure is -0.27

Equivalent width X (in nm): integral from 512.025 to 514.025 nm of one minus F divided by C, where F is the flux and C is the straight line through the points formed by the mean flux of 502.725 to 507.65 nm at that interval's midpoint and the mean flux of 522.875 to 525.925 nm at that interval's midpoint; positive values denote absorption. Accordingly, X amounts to 0.14 nm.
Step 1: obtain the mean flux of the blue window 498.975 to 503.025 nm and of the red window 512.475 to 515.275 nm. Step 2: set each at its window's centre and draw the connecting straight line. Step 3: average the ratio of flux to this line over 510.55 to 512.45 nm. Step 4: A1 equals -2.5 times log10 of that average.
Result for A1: 0.008 mag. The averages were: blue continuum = 27.5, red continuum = 27.1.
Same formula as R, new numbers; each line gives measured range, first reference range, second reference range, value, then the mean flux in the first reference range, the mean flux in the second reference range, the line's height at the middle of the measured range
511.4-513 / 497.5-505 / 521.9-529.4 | 0.05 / 27.5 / 29.7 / 28.5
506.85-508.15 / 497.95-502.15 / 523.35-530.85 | 0.05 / 27.2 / 30.3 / 28.1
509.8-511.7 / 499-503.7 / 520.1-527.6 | 0.04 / 27.8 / 28.8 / 28.2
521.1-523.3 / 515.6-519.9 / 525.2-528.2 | -0.05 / 24.7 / 29.3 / 27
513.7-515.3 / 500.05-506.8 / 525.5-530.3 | 0.07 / 28.1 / 30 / 29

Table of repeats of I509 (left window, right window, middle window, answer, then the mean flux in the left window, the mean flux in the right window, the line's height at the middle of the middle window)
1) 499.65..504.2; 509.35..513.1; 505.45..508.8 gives -0.13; 27.9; 27.1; 27.5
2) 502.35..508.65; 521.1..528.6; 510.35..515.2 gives 0.26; 28.2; 29.3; 28.6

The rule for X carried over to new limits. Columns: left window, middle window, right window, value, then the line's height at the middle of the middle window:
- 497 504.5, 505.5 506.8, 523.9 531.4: -0.068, 28.2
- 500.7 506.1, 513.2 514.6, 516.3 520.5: -0.110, 25.4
